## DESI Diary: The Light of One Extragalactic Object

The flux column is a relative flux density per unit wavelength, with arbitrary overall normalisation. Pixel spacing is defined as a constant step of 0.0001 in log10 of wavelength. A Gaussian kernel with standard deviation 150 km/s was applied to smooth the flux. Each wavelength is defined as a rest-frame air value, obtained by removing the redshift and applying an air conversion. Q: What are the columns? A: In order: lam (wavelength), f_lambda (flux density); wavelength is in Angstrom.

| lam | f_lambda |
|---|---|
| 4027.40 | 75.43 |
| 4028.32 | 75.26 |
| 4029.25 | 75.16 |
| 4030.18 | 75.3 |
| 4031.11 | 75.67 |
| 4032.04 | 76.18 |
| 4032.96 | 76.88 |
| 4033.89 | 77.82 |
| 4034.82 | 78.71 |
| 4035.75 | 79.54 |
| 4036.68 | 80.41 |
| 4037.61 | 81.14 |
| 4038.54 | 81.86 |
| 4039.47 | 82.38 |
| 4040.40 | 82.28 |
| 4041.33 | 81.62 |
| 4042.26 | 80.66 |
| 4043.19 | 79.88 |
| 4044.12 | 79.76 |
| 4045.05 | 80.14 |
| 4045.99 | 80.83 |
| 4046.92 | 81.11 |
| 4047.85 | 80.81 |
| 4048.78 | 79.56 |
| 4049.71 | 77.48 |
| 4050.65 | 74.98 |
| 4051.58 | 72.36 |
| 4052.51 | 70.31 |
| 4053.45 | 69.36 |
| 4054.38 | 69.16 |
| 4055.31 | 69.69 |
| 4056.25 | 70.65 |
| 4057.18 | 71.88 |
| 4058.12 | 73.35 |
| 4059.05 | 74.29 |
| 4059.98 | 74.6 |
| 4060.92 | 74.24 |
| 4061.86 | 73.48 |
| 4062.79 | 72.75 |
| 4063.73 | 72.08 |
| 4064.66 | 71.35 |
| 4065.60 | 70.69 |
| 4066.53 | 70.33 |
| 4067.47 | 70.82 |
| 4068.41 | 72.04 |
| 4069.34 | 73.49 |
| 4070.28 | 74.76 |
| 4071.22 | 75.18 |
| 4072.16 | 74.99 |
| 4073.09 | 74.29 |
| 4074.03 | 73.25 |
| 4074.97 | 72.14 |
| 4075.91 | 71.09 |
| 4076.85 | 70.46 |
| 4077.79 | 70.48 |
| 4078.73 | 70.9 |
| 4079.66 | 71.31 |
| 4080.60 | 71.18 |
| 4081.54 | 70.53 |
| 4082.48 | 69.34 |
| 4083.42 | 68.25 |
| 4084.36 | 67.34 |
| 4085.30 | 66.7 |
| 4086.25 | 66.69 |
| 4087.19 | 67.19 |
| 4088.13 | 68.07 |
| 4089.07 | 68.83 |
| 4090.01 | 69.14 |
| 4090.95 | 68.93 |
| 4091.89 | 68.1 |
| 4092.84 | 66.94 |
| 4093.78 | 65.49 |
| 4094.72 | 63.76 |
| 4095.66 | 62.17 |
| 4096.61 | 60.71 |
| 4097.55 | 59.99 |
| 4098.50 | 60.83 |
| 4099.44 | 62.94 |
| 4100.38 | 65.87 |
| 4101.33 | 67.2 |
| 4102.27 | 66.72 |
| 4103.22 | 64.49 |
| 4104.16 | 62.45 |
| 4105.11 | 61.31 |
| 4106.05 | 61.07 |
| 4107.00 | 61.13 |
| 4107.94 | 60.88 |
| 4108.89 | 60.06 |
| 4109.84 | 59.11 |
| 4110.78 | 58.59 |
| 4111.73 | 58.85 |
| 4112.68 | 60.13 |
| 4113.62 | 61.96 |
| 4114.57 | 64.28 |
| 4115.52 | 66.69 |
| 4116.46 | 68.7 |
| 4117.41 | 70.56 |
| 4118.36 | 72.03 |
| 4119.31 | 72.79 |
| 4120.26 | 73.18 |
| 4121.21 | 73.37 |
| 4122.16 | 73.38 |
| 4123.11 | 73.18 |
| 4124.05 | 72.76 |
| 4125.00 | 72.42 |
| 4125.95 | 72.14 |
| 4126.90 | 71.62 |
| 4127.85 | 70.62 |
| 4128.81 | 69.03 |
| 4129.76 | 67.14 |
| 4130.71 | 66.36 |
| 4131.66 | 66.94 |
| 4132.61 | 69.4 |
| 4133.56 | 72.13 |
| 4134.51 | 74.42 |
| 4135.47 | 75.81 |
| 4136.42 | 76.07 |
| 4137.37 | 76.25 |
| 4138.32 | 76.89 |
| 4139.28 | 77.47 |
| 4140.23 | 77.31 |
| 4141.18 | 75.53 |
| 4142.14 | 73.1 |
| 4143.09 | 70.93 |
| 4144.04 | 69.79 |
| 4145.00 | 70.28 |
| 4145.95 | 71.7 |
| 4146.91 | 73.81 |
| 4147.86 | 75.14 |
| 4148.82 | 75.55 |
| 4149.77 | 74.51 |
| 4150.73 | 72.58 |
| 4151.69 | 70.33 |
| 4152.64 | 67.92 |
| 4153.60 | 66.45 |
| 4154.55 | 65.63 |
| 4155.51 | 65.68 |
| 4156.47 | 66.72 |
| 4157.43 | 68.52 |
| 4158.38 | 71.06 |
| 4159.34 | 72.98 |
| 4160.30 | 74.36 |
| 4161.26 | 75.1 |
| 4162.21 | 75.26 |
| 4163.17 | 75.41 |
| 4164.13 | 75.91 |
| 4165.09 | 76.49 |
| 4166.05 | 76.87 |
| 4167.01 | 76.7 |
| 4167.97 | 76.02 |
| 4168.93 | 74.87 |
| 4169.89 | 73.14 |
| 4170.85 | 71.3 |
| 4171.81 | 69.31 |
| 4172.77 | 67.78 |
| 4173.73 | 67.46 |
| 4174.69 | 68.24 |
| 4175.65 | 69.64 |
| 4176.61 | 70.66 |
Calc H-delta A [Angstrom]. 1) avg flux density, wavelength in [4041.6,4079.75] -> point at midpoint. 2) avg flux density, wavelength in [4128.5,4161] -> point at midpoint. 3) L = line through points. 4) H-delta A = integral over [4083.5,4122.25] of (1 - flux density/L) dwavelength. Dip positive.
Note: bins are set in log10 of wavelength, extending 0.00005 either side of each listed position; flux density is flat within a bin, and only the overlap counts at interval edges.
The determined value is 4.03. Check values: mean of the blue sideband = 74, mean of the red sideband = 71.7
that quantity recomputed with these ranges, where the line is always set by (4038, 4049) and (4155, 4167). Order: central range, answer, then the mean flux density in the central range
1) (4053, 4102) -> 5.66 Angstrom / 69.6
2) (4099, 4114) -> 2.86 Angstrom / 62.1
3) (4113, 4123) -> 0.82 Angstrom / 69.7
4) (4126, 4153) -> 0.71 Angstrom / 72.5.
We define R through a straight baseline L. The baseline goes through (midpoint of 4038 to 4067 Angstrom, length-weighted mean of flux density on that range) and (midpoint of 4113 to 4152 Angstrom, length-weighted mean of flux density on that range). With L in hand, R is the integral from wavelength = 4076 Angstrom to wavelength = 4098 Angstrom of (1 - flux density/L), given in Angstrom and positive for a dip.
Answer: 1.9 Angstrom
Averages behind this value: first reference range 75.6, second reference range 71.9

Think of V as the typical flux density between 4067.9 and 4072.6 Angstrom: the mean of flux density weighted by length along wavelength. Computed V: 74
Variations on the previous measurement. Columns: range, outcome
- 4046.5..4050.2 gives 79.7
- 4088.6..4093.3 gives 68.4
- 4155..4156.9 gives 66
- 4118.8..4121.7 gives 73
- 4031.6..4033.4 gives 76.9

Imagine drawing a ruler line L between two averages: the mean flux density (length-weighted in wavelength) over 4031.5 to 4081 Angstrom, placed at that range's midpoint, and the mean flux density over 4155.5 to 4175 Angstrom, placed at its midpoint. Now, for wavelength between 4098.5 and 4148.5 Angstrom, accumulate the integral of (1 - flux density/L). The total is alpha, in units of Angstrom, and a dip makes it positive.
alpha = 3.1 Angstrom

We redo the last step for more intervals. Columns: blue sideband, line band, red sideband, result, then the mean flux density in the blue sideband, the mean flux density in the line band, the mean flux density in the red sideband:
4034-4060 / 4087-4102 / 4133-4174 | 1.97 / 77.2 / 65.4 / 72.8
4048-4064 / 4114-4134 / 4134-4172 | 0.75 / 73.1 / 70.4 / 73.1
